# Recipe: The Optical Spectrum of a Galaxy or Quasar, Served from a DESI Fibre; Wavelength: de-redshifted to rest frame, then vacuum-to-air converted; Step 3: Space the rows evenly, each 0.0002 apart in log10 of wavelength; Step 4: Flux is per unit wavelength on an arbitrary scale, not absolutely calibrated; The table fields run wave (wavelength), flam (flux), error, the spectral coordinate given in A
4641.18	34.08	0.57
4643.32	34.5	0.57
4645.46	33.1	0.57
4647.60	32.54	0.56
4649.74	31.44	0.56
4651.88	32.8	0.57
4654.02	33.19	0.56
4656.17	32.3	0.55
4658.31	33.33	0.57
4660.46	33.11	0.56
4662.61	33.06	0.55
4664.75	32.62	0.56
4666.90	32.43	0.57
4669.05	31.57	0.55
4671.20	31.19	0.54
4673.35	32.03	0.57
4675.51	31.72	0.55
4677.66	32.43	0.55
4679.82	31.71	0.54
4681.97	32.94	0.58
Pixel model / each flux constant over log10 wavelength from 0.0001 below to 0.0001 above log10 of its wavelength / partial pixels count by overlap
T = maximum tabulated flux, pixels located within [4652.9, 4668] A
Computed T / 33.33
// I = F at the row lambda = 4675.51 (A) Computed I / 31.72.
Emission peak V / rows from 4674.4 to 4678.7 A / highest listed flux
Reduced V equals 32.43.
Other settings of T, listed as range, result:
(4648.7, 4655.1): 33.19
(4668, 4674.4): 32.03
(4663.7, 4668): 32.62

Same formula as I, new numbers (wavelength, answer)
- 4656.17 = 32.3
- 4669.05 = 31.57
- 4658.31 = 33.33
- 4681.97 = 32.94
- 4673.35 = 32.03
